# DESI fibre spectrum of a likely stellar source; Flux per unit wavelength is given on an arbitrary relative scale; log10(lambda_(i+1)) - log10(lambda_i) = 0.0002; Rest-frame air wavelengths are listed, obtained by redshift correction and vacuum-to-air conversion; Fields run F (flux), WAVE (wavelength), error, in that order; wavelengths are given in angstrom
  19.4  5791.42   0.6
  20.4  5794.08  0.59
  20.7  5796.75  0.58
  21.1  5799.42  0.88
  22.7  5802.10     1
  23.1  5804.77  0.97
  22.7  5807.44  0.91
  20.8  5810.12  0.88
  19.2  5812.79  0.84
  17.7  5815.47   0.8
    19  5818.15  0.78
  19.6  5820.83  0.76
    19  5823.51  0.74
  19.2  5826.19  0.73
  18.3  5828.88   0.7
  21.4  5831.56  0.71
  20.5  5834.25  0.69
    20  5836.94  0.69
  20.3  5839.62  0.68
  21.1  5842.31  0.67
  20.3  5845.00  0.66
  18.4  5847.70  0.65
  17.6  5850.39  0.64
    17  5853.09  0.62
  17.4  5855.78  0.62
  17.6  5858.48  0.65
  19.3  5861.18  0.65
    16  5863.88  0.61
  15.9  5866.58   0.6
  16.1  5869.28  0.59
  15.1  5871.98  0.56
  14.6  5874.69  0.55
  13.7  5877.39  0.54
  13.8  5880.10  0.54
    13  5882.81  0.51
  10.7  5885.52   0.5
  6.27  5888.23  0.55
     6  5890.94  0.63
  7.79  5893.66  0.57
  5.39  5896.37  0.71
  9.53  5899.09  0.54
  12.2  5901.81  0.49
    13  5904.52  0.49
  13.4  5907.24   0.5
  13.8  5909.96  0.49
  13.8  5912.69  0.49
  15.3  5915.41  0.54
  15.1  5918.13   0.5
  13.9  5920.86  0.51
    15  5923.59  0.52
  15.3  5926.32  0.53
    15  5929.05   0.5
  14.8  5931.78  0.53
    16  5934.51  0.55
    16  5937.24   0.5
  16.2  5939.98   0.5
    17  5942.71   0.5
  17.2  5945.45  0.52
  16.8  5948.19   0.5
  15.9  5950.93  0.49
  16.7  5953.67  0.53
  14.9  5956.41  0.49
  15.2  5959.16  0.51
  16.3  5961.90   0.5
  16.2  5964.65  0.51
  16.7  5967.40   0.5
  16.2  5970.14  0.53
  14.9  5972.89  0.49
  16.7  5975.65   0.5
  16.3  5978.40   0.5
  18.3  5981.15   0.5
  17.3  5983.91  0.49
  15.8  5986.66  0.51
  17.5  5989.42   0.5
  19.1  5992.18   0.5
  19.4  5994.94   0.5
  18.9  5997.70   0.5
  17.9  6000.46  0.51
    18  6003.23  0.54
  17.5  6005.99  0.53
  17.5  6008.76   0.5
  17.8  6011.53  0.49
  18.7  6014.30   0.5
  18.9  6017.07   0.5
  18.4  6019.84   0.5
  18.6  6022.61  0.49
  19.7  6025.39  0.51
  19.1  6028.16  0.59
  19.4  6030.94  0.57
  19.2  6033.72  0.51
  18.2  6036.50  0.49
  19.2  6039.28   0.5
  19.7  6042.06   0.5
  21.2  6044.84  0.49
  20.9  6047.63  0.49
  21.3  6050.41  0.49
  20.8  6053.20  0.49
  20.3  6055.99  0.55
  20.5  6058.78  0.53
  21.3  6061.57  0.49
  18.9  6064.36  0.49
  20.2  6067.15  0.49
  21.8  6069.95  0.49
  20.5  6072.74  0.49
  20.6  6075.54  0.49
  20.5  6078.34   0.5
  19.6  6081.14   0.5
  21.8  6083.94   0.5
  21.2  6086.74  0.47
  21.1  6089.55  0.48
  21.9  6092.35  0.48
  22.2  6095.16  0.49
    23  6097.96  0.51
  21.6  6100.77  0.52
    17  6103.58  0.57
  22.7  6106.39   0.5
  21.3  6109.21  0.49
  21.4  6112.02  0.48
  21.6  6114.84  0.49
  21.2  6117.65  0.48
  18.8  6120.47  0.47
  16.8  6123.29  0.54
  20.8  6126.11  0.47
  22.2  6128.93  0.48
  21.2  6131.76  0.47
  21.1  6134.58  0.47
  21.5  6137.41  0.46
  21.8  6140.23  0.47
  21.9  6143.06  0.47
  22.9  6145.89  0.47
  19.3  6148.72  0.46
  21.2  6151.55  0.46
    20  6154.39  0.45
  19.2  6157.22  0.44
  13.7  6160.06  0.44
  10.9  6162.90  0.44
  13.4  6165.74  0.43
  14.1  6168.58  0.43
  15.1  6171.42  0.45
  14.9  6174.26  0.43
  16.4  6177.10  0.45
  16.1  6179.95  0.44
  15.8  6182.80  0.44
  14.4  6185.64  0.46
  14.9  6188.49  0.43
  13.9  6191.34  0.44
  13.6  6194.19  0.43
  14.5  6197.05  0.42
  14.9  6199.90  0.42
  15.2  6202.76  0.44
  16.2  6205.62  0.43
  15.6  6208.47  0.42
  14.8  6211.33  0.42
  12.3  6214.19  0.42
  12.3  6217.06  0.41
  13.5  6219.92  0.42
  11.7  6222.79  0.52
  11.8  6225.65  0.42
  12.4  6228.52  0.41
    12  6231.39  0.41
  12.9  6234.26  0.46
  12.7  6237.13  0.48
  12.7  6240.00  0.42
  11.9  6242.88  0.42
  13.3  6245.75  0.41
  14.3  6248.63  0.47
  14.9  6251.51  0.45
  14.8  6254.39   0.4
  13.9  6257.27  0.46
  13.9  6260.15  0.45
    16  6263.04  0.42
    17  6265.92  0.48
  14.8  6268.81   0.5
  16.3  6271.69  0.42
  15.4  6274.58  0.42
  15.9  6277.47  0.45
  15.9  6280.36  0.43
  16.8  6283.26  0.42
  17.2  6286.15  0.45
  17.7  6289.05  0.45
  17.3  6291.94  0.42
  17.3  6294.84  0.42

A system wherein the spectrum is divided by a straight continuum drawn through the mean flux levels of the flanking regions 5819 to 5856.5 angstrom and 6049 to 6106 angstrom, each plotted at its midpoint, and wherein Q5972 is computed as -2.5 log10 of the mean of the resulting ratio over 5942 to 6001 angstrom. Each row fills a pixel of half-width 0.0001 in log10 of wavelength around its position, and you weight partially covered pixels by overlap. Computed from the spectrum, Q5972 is 0.195 mag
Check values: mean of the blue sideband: 19.3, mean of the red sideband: 20.8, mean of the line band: 16.9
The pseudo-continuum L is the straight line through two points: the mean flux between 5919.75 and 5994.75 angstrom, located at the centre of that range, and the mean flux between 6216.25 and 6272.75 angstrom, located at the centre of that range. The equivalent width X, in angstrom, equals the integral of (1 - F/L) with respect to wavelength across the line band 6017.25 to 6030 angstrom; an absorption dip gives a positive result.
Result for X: -2.7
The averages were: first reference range 16.3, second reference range 13.7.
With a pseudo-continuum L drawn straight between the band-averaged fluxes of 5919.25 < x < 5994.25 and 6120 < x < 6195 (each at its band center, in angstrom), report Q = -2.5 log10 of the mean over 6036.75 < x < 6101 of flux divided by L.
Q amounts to -0.22 mag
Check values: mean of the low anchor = 16.2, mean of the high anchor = 17.6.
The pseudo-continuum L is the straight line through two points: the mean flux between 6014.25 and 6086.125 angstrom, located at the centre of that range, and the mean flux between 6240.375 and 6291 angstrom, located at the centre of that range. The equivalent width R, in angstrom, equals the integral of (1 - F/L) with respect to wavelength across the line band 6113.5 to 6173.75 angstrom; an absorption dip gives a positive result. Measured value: -3.09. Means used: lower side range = 20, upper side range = 15.3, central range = 18.9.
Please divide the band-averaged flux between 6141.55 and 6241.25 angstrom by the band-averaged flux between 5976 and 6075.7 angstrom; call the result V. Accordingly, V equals 0.79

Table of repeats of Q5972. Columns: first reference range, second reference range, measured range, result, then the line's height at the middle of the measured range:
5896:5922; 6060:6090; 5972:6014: -0.05 mag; 16.8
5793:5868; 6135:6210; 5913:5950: 0.19 mag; 18.7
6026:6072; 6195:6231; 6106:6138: -0.20 mag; 17.3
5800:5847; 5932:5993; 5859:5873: 0.15 mag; 19.1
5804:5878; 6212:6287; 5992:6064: -0.17 mag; 16.5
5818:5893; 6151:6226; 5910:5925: 0.12 mag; 16.2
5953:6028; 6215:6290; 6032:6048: -0.17 mag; 16.8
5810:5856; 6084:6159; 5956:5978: 0.25 mag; 20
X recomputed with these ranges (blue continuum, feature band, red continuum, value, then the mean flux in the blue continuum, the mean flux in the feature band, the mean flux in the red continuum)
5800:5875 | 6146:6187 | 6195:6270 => -4.3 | 19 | 16.3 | 13.9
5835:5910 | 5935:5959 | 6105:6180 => -0.8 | 14.5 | 16.3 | 19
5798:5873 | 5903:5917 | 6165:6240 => 3.3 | 19.2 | 13.9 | 14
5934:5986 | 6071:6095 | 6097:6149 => -1.4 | 16.4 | 21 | 21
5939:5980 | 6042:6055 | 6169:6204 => -4.3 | 16.2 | 20.9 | 14.9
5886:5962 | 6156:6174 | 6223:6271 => -0.9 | 13.6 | 14.4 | 13.7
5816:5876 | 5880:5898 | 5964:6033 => 9.4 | 18.3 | 8.66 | 17.8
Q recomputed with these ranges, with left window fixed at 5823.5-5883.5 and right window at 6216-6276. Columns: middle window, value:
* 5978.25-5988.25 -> -0.04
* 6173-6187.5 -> -0.08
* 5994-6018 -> -0.13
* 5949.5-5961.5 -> 0.06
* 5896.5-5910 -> 0.42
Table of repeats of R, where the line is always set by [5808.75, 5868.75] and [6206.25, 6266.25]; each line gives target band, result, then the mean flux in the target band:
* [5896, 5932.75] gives 9.0 angstrom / 13.4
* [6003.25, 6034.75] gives -4.1 angstrom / 18.6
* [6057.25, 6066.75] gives -2.6 angstrom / 20.2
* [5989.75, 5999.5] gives -1.2 angstrom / 18.9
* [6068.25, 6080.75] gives -4.0 angstrom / 20.7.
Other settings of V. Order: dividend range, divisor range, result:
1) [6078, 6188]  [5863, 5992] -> 1.33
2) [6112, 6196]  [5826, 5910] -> 1.19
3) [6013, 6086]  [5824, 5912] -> 1.32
